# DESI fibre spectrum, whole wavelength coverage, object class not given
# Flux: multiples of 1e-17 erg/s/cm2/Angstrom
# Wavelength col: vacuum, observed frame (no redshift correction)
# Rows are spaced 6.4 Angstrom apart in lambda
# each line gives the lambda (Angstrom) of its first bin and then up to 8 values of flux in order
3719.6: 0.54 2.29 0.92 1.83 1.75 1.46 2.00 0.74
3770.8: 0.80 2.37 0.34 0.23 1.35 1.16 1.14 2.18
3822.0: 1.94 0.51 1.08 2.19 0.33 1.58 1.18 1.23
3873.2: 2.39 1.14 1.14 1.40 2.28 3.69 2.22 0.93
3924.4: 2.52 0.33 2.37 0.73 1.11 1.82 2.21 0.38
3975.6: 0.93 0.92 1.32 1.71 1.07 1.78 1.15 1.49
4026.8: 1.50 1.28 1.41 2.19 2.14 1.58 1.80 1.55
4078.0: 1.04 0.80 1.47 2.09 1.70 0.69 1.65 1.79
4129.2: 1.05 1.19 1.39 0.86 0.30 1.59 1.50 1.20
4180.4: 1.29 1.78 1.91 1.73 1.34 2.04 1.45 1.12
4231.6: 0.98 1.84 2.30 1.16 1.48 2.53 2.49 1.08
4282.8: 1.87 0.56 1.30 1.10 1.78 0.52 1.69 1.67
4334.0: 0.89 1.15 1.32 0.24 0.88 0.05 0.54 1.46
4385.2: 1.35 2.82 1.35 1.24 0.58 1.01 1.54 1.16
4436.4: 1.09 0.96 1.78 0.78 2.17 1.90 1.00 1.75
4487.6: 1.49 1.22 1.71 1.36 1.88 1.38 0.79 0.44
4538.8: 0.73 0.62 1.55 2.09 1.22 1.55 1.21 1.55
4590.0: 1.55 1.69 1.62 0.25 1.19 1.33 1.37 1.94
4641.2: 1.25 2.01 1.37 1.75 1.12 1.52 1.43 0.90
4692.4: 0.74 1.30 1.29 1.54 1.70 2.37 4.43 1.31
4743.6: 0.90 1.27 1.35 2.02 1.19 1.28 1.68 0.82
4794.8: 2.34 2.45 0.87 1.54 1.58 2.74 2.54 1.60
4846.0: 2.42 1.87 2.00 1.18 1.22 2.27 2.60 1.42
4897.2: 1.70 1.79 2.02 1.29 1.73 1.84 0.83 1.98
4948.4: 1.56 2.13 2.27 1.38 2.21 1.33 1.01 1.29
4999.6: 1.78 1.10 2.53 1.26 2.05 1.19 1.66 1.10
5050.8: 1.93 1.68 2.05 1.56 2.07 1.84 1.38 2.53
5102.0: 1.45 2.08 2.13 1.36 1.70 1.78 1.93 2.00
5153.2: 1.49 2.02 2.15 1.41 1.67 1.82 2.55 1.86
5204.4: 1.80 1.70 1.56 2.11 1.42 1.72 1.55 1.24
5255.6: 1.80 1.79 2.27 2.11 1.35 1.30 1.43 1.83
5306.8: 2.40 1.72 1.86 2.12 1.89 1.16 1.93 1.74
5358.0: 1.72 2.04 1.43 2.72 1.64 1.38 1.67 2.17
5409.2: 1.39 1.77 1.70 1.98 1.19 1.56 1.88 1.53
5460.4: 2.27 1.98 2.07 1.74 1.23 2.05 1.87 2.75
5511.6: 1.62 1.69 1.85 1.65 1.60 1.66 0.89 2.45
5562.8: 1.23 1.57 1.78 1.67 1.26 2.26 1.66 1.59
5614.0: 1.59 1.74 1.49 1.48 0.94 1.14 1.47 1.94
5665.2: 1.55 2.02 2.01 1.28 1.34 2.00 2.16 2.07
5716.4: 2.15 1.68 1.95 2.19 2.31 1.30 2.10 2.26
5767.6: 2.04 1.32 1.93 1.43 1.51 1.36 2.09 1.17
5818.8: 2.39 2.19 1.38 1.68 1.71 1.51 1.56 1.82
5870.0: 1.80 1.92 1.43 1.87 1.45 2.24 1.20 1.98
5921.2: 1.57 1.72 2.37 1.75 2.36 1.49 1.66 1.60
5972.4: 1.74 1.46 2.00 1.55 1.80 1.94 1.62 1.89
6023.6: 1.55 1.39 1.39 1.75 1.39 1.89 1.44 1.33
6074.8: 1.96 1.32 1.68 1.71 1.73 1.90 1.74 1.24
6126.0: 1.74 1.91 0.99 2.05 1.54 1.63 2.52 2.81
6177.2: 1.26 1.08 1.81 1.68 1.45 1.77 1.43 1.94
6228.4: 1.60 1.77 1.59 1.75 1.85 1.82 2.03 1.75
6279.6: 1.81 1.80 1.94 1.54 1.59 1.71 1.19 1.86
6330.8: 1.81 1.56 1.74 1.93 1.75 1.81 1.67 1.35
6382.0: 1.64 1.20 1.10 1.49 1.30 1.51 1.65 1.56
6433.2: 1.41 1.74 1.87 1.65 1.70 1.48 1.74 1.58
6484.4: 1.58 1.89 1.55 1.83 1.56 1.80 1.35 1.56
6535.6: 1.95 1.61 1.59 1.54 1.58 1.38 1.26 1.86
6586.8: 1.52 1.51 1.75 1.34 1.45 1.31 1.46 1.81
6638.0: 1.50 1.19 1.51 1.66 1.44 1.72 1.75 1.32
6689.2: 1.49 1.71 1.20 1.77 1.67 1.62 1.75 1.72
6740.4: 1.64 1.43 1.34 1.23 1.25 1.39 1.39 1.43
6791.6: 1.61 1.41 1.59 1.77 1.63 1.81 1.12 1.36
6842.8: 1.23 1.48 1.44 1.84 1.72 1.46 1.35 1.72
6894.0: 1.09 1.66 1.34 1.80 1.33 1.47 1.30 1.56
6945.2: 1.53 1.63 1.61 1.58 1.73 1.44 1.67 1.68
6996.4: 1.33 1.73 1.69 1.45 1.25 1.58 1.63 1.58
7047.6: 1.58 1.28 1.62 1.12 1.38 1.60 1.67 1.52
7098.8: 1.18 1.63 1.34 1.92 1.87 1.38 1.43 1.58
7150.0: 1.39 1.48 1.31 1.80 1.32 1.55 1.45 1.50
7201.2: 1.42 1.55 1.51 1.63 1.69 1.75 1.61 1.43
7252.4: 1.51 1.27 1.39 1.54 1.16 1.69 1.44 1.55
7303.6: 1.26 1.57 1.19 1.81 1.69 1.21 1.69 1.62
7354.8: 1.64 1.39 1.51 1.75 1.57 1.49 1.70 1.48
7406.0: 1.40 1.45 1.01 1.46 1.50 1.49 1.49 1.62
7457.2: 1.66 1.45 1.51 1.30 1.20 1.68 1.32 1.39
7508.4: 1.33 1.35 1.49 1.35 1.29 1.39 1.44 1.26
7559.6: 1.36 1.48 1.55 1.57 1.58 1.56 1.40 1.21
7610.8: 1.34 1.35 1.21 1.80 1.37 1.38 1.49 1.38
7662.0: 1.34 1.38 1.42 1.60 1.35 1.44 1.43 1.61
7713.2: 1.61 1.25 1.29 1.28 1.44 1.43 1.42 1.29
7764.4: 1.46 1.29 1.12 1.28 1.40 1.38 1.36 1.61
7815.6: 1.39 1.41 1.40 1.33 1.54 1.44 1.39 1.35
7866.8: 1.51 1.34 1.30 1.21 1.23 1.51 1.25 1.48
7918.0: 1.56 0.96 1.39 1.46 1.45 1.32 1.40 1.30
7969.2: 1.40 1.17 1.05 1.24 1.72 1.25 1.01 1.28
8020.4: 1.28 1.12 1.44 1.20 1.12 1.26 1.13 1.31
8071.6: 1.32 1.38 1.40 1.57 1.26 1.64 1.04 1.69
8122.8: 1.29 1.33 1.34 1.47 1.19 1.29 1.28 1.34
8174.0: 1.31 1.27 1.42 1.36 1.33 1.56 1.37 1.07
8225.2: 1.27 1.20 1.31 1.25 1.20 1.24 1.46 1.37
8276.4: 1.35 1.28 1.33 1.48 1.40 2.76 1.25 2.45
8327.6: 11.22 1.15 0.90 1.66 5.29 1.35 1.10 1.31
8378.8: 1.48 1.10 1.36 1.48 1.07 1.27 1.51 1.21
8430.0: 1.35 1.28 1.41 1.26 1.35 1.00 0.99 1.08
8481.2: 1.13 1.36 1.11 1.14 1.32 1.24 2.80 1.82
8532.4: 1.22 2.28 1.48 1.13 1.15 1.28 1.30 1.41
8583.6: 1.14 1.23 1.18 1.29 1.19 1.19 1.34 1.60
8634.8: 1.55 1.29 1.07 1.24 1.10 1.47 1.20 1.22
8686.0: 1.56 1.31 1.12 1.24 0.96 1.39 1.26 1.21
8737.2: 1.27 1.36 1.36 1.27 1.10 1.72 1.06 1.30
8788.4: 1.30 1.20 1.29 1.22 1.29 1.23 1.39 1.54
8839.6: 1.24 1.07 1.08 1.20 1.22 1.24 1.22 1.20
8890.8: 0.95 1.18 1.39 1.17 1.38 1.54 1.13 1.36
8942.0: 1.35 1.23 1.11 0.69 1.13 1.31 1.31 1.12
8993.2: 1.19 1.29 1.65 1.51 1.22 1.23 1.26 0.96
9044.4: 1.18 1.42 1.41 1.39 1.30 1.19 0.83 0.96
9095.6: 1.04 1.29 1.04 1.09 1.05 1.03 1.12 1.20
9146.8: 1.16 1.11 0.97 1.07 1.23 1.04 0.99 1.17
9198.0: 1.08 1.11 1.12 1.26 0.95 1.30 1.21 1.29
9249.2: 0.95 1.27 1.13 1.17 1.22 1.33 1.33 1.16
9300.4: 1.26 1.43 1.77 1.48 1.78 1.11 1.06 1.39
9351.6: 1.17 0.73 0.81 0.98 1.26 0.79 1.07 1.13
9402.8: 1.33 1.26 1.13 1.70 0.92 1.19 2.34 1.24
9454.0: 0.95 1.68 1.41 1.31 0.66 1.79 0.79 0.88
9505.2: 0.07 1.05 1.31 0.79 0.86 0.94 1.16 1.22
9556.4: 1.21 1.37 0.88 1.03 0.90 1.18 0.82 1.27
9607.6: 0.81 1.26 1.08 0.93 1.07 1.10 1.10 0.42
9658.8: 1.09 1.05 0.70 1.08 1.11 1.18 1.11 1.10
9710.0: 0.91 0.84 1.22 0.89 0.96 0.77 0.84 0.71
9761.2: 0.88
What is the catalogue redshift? 0.27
